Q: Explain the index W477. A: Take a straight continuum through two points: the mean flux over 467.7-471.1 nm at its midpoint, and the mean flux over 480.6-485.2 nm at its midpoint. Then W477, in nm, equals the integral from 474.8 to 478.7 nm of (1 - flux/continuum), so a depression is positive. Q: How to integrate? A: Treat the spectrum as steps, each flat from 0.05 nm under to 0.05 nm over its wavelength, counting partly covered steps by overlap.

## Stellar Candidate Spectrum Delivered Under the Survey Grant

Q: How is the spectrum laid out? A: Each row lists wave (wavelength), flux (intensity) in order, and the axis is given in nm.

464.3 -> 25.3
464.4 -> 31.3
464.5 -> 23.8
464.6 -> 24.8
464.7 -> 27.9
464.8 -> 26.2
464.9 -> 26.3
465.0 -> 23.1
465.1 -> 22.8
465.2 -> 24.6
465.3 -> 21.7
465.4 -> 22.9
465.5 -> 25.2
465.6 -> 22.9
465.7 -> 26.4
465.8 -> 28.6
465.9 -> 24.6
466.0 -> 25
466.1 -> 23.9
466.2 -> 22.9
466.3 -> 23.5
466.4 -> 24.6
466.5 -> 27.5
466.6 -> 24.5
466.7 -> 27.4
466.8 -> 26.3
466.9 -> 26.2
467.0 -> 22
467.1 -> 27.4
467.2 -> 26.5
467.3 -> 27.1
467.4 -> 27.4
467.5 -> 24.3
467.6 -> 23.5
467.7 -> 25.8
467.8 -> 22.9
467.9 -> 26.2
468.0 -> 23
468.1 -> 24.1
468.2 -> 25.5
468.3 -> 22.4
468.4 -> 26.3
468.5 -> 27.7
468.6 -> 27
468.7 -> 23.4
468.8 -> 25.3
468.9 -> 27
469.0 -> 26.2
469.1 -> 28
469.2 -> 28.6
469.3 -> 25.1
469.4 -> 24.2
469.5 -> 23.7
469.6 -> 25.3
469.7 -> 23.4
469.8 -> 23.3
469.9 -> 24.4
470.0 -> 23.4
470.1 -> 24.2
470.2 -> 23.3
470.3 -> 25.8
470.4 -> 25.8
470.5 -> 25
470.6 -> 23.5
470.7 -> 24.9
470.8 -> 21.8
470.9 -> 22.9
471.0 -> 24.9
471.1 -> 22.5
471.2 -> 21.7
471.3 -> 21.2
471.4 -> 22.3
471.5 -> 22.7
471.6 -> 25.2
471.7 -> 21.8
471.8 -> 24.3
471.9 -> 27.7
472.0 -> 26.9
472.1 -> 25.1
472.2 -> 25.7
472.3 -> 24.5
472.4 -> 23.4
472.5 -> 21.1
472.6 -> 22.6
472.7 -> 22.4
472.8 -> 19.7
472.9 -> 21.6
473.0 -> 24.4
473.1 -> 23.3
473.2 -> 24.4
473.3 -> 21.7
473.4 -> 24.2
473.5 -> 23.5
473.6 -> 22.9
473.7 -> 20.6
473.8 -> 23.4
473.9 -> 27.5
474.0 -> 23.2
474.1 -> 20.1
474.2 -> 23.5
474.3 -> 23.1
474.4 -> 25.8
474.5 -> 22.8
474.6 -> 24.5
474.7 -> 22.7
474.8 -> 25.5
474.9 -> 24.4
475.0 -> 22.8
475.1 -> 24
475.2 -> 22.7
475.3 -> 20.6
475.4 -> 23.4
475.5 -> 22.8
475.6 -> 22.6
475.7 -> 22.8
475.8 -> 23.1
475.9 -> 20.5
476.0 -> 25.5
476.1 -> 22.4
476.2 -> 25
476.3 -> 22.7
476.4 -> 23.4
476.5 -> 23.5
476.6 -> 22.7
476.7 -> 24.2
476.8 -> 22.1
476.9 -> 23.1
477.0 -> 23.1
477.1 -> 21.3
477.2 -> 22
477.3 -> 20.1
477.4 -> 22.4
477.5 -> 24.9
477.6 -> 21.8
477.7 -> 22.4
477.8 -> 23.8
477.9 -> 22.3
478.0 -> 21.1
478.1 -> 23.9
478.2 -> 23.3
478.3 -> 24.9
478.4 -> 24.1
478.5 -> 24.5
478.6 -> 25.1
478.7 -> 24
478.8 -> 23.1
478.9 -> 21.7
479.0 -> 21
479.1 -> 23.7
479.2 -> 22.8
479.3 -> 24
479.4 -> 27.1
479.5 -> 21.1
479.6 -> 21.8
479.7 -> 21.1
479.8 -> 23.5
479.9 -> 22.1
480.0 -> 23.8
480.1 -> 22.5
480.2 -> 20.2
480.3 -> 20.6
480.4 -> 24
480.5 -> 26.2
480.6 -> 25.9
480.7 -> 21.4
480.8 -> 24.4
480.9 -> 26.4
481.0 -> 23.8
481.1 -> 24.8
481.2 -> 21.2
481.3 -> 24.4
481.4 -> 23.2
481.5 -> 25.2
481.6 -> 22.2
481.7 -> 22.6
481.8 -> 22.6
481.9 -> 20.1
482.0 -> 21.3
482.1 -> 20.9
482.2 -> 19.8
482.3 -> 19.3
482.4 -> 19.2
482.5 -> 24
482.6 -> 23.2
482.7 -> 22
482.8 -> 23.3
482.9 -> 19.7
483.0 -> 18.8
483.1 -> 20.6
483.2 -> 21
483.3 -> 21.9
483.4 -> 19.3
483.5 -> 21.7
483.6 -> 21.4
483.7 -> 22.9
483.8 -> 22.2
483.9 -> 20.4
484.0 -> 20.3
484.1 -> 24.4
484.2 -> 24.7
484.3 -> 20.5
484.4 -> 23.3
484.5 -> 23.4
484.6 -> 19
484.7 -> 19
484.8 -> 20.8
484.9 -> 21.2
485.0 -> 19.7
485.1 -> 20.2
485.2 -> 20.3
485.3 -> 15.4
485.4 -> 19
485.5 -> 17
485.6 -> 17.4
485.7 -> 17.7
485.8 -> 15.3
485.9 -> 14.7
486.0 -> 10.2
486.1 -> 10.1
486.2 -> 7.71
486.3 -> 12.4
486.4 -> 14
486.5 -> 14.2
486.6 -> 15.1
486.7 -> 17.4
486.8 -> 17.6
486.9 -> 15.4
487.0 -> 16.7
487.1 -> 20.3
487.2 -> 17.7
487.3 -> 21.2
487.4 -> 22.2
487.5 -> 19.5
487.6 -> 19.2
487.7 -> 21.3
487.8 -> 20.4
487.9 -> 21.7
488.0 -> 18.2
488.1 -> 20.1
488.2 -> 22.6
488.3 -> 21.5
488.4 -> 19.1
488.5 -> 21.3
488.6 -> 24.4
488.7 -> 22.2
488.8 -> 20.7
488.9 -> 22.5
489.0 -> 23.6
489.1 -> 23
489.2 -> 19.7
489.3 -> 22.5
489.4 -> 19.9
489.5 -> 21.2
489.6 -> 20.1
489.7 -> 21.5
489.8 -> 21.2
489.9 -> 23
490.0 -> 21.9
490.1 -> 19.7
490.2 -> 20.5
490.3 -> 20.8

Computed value 0.02 nm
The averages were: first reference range 24.8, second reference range 21.8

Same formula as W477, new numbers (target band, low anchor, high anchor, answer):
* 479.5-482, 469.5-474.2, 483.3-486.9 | -0.374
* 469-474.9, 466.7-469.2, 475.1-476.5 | 0.098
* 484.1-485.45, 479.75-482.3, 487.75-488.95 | 0.085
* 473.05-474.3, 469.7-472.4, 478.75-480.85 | 0.027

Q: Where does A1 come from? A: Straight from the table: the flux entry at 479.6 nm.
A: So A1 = 21.8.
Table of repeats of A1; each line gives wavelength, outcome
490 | 21.9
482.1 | 20.9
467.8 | 22.9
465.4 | 22.9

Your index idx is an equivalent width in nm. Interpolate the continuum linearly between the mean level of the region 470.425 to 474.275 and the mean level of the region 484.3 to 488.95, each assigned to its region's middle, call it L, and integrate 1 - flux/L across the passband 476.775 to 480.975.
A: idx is -0.38 nm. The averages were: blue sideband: 23.4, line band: 23.1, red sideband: 18.5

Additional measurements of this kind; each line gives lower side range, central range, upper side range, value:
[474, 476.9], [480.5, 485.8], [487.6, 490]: 0.17 nm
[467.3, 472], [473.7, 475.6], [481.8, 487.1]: -0.06 nm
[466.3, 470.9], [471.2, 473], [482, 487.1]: 0.03 nm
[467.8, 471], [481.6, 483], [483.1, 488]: -0.10 nm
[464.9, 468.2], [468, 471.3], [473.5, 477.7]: -0.05 nm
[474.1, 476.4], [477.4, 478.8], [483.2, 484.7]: -0.05 nm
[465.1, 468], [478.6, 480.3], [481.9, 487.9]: -0.15 nm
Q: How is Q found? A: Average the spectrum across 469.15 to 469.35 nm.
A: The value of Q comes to 26.9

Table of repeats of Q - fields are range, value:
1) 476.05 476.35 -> 23.4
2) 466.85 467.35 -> 25.8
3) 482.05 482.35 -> 20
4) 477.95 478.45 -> 23.5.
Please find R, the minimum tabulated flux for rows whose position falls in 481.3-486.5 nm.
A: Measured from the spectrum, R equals 7.71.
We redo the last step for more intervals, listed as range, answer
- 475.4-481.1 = 20.1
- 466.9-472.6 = 21.1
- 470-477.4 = 19.7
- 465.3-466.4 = 21.7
